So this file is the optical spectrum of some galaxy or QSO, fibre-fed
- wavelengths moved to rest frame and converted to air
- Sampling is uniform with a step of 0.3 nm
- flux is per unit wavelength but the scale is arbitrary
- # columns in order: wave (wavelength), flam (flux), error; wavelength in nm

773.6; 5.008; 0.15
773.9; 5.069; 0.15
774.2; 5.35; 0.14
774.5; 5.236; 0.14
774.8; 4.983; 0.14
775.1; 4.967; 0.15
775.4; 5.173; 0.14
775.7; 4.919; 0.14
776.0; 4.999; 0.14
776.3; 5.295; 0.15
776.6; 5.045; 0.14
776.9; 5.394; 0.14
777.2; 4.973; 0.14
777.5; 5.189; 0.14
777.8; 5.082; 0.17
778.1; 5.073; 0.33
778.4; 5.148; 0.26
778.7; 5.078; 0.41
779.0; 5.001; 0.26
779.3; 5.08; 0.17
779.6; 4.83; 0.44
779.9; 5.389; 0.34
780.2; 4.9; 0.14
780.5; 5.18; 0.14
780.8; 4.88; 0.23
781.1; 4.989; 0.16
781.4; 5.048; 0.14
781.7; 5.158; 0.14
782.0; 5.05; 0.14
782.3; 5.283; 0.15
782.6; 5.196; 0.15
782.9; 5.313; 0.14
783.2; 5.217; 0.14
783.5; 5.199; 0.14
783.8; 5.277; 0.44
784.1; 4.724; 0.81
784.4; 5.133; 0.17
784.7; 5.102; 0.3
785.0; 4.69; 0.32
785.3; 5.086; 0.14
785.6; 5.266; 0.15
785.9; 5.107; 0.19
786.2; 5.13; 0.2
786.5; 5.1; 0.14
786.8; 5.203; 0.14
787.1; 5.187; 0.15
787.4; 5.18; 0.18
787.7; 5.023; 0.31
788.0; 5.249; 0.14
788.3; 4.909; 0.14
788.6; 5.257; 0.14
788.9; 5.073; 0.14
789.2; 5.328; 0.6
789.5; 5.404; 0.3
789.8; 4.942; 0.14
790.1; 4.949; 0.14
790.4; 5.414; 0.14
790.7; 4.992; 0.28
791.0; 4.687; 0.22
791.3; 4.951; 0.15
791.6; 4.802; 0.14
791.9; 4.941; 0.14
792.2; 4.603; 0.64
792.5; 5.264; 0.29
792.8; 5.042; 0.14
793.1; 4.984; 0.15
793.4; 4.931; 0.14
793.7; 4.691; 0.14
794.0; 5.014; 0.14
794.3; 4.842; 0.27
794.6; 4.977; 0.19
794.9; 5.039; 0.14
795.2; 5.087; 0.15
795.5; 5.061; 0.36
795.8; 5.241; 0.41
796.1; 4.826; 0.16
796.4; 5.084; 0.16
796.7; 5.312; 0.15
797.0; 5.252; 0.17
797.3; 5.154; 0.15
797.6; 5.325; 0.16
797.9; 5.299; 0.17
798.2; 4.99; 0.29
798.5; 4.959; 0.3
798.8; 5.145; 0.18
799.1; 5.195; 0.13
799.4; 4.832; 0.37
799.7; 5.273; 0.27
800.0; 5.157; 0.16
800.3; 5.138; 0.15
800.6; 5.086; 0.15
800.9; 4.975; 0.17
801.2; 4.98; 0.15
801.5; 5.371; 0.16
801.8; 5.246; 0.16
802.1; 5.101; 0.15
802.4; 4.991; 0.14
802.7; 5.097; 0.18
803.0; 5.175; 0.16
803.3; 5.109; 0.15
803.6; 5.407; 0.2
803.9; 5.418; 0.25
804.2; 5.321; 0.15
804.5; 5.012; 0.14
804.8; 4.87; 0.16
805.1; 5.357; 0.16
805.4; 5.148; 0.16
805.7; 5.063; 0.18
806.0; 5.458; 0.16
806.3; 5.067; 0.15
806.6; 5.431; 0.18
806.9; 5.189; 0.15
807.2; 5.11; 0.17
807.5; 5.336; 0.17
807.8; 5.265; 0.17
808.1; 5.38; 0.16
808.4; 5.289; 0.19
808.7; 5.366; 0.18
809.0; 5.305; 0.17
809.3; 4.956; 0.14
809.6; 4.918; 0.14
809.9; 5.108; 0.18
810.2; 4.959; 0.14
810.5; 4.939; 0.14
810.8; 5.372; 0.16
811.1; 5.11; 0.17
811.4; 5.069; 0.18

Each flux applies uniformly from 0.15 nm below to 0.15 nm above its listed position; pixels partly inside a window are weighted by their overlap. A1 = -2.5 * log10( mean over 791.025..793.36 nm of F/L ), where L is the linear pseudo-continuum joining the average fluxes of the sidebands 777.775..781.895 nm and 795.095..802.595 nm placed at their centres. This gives 0.04 mag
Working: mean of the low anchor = 5.06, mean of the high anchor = 5.12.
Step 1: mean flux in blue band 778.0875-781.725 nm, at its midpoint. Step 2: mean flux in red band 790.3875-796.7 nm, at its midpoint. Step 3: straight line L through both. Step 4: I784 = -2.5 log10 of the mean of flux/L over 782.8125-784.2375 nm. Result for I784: -0.023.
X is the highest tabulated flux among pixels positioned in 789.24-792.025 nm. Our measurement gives 5.414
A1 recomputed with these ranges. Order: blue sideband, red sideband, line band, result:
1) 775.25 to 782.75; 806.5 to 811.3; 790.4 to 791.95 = 0.05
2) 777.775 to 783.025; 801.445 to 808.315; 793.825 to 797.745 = 0.02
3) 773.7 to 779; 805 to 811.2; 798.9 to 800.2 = 0.01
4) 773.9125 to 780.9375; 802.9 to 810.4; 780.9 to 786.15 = 0.00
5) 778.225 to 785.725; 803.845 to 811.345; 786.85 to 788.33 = 0.00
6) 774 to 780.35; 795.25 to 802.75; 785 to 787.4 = 0.00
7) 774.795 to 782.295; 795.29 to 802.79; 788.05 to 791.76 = 0.01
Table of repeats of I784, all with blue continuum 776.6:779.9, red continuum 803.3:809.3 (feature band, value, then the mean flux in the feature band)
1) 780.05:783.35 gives 0.00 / 5.11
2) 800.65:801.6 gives 0.03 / 5.09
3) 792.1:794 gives 0.05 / 4.93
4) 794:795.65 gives 0.04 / 5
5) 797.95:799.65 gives 0.03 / 5.05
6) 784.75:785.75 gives 0.02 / 5.02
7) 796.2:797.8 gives 0.00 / 5.22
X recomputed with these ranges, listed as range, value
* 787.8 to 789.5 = 5.404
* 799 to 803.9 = 5.418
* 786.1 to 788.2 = 5.249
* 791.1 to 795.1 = 5.264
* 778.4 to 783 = 5.389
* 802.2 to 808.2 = 5.458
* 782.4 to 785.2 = 5.313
